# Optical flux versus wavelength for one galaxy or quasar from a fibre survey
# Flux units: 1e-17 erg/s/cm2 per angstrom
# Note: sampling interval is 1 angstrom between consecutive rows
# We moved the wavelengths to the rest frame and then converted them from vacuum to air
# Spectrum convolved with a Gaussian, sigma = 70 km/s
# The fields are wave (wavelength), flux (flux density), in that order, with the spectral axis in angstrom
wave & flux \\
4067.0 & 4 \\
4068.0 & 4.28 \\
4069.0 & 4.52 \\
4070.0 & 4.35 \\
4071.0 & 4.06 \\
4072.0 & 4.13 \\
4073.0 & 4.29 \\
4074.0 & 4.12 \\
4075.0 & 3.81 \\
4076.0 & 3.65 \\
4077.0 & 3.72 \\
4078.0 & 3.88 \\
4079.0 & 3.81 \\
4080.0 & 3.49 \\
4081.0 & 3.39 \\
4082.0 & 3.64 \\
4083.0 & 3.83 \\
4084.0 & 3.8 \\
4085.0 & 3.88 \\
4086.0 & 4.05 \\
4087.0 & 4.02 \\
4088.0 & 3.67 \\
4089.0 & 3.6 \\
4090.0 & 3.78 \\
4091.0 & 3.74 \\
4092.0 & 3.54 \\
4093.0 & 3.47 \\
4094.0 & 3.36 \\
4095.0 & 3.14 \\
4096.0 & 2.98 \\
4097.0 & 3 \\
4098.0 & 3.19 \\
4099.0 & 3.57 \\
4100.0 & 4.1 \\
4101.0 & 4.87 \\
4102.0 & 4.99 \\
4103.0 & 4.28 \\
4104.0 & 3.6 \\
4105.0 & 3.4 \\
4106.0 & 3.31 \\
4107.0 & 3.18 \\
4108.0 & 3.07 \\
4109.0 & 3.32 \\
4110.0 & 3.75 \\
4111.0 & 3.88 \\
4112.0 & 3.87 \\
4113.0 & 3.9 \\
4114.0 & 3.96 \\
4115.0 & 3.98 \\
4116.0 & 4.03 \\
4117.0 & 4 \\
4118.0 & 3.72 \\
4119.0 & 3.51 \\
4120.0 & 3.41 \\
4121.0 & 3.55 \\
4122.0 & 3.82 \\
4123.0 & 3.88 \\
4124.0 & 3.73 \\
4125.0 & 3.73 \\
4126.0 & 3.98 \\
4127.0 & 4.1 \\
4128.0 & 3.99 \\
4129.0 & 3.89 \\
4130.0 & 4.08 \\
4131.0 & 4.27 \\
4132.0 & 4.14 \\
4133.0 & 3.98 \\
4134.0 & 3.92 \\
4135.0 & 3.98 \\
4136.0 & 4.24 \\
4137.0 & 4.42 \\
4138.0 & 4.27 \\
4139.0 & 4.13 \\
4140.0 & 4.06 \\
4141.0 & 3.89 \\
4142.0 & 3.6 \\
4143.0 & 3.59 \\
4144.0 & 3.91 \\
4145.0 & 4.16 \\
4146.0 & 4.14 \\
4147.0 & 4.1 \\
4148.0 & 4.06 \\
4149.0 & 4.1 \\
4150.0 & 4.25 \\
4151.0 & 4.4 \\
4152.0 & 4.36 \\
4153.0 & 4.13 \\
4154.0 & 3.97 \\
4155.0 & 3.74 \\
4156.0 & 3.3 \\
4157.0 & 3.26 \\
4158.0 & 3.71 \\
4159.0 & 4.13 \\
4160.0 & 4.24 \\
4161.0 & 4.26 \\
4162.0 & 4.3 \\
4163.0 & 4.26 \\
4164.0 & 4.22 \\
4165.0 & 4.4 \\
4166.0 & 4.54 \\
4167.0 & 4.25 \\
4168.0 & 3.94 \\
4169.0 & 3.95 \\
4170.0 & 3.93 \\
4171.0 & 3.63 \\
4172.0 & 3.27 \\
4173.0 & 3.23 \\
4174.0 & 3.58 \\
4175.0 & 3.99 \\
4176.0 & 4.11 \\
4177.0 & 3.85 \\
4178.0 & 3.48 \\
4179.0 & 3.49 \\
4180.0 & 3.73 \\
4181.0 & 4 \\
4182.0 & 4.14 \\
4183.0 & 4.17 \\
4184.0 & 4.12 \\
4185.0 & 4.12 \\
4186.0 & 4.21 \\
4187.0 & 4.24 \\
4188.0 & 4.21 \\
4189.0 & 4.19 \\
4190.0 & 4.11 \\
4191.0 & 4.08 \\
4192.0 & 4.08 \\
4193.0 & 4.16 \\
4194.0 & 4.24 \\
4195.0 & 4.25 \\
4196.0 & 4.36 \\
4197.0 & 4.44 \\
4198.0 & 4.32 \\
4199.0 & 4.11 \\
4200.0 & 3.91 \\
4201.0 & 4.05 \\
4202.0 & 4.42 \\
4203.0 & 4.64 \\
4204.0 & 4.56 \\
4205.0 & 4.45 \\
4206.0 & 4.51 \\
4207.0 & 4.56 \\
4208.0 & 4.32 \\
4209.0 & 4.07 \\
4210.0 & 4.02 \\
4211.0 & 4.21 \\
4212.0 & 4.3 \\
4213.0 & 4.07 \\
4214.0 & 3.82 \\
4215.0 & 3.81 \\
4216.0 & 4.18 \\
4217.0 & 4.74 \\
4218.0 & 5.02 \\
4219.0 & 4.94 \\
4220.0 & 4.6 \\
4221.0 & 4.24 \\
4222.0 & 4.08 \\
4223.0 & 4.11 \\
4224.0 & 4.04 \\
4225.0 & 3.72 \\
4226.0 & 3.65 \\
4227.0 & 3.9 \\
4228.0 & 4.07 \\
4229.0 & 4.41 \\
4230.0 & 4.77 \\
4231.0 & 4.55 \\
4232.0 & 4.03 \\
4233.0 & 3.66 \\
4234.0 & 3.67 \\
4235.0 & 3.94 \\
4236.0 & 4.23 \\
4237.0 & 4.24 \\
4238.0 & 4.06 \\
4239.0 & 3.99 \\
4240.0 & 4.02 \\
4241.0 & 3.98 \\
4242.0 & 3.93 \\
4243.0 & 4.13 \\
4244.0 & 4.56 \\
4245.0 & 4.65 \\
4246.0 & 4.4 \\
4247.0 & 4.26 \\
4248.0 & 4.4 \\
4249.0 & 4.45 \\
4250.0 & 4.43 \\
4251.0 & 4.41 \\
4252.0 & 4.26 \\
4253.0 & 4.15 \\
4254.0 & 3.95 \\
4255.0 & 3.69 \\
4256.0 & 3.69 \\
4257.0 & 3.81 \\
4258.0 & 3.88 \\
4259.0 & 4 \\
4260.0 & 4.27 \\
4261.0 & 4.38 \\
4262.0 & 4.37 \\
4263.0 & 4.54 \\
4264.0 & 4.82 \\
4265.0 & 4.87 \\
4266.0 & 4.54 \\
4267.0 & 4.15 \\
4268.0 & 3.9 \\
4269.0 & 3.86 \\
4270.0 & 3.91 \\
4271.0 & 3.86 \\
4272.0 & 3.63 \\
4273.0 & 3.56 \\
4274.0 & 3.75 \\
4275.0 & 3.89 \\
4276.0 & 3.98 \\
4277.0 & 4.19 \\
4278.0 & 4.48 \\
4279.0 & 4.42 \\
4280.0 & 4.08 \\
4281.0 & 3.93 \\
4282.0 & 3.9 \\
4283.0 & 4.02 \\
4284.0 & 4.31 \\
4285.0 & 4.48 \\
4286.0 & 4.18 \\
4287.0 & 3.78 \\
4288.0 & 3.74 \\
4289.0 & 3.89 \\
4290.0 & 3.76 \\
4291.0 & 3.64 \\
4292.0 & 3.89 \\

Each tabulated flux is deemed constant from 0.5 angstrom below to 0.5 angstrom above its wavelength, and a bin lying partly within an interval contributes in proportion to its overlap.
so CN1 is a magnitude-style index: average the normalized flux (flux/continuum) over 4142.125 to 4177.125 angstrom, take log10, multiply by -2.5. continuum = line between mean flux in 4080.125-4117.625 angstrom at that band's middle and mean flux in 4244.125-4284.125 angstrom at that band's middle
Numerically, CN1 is -0.030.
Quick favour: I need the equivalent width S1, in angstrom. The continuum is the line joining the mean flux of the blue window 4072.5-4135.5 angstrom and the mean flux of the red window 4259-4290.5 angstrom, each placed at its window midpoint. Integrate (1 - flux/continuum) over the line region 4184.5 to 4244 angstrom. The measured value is -3.18 angstrom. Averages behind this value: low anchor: 3.77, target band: 4.2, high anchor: 4.11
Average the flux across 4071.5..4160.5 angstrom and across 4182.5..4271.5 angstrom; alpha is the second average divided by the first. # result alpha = 1.10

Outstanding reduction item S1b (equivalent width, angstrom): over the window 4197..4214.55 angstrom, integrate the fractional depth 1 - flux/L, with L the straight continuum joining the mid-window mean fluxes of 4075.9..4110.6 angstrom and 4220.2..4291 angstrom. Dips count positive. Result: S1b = -1.3 angstrom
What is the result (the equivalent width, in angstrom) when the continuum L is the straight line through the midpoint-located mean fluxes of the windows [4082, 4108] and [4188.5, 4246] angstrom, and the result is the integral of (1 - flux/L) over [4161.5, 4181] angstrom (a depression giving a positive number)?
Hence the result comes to 0.5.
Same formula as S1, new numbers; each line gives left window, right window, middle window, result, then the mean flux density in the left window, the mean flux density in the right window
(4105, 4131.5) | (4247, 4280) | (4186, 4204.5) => -1.31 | 3.76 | 4.14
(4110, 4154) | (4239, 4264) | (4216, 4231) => -0.59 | 3.98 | 4.2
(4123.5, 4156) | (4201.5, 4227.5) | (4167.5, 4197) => 1.40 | 4.03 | 4.27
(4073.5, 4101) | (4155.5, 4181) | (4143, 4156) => -0.77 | 3.66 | 3.88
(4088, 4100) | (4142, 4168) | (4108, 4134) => -0.92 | 3.44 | 4.06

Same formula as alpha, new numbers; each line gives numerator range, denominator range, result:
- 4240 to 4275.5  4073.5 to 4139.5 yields 1.09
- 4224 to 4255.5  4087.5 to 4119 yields 1.13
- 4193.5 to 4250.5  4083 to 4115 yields 1.15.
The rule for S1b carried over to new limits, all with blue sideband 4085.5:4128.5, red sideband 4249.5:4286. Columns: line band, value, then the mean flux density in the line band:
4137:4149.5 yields -0.68 angstrom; 4.02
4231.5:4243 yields 0.18 angstrom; 3.98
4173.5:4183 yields 0.15 angstrom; 3.84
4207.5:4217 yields -0.33 angstrom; 4.12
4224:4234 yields -0.09 angstrom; 4.06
